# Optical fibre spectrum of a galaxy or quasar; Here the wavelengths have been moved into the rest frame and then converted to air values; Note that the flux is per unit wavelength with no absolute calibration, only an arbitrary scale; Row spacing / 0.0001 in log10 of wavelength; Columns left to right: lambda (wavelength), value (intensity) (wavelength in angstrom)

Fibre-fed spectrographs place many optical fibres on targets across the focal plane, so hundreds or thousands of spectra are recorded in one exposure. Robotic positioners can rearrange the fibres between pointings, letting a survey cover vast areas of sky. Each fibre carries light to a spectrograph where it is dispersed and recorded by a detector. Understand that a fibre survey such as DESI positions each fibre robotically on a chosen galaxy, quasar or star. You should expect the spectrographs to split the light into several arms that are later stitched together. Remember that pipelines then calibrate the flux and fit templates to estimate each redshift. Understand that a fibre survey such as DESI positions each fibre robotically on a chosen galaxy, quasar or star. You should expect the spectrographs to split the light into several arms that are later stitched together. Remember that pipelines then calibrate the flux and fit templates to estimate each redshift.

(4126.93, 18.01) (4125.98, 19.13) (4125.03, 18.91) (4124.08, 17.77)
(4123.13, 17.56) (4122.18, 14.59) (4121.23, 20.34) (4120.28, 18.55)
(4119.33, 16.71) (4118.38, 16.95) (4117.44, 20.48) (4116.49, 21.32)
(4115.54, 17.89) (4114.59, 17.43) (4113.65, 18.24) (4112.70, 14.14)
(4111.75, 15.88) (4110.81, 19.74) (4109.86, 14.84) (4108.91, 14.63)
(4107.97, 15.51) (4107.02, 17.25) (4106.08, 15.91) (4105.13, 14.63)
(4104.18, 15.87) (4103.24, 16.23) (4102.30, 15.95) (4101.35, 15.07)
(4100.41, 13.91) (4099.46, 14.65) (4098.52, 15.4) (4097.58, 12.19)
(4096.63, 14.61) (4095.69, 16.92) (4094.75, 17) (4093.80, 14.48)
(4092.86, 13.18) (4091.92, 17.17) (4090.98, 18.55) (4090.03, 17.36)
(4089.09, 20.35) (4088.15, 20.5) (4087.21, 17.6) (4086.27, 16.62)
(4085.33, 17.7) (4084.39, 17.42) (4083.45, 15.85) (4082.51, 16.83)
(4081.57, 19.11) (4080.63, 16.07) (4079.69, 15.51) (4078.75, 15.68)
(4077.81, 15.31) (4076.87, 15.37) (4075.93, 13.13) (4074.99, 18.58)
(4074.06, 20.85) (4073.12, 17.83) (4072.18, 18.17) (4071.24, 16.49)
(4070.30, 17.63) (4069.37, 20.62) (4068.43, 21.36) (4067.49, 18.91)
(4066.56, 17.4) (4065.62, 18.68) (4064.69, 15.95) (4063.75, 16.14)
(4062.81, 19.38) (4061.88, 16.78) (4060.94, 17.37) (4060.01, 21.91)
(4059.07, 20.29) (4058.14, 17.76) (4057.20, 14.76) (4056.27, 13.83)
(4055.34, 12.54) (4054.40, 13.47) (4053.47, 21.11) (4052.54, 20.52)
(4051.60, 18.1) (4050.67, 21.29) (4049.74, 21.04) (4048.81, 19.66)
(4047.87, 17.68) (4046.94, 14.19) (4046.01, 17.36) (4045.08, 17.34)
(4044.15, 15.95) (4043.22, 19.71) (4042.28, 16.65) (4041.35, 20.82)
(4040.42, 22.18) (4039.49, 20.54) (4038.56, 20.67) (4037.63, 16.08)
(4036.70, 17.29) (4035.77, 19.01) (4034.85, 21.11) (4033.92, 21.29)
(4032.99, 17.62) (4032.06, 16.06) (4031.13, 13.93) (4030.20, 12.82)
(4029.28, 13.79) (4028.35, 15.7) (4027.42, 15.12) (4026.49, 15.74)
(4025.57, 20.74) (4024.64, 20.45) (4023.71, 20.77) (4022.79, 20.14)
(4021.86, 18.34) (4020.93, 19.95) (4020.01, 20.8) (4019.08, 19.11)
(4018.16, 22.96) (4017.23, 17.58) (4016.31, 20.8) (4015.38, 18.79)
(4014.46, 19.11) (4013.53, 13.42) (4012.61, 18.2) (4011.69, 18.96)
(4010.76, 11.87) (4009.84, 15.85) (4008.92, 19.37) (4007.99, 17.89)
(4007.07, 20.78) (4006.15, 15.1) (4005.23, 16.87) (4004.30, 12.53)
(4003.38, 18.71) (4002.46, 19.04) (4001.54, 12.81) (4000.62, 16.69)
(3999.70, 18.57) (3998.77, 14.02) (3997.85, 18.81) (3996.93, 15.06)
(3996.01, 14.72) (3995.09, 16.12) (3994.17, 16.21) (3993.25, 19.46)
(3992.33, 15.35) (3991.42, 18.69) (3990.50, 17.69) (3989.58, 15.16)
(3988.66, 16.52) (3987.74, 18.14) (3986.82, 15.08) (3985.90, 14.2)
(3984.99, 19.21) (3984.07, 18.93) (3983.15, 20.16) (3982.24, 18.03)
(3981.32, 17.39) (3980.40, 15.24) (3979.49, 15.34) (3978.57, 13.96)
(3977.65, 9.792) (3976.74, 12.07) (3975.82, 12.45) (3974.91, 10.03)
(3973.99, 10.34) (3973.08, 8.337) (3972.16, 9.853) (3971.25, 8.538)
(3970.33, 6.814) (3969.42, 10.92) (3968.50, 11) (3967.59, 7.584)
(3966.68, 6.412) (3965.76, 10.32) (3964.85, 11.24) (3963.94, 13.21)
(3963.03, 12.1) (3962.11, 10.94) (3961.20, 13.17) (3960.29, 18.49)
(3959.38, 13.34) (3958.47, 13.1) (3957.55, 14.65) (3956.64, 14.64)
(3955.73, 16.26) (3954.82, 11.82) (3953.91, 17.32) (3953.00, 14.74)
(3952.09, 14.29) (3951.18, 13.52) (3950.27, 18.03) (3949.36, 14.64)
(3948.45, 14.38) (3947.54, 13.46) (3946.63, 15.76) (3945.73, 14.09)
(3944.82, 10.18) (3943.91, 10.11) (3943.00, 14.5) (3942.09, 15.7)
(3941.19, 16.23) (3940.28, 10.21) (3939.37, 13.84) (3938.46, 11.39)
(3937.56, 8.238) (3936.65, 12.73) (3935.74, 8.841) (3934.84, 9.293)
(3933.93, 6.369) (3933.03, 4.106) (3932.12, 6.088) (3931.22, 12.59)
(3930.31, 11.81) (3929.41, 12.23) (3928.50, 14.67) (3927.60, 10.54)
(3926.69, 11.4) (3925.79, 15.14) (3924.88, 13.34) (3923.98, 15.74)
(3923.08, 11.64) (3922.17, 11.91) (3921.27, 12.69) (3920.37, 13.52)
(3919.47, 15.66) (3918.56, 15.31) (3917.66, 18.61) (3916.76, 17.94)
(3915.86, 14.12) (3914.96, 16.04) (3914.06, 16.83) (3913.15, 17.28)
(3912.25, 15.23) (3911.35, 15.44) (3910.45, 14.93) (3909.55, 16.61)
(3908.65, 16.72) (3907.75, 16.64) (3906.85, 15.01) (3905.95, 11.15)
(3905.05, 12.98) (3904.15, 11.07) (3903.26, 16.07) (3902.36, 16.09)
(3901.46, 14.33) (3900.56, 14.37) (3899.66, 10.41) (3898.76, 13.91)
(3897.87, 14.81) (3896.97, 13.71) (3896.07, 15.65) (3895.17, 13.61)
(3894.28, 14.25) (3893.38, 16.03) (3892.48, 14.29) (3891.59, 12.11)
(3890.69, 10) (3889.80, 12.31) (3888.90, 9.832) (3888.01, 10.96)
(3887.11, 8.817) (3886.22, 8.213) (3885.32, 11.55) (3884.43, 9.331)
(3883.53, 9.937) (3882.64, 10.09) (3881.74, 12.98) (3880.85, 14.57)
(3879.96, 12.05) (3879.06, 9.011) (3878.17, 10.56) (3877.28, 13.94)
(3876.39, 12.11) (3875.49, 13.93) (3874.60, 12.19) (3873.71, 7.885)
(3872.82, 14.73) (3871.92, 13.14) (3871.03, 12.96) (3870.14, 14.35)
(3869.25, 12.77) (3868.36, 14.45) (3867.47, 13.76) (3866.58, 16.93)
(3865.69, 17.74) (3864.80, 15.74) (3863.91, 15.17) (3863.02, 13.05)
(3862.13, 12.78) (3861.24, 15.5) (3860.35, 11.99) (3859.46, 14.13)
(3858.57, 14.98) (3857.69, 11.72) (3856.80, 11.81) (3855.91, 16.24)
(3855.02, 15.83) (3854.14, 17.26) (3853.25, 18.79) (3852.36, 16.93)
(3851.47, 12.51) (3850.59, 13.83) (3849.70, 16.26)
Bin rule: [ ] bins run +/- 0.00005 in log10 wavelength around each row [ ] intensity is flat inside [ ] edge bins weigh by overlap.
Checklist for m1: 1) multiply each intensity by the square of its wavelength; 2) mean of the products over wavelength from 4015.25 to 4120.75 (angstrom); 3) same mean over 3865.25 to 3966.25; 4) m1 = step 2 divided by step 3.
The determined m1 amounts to 1.43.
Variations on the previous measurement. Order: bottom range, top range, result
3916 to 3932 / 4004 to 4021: 1.37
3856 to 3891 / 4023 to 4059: 1.54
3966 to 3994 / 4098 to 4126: 1.30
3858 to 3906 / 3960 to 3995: 1.11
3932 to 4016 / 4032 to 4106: 1.29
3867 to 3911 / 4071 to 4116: 1.41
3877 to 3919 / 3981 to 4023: 1.36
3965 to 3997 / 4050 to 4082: 1.33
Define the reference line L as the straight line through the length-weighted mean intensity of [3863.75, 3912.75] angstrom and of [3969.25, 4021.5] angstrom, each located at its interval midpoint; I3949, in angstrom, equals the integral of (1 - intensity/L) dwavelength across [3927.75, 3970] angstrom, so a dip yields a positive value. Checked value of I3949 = 7.0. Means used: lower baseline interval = 13.2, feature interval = 12.3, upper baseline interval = 16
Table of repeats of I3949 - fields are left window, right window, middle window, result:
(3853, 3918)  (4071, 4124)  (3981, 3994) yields -1.9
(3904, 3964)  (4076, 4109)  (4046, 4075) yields -4.5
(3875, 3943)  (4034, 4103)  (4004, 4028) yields -3.3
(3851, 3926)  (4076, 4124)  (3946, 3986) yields 4.0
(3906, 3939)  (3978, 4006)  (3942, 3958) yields 0.3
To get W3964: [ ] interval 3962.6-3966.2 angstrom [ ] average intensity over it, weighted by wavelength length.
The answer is 11.7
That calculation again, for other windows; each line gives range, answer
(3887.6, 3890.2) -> 11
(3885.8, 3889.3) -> 9.47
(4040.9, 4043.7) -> 19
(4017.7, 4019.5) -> 21.1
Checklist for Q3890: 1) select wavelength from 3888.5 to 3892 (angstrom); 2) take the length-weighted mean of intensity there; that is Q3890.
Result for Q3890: 11.1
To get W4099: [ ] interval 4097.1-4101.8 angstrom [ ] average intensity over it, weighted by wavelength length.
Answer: 14.2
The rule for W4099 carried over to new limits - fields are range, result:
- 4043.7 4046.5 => 16.9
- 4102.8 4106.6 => 15.7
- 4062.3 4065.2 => 17.2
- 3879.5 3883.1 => 12.4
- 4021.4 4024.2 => 19.8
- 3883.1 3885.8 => 10.2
